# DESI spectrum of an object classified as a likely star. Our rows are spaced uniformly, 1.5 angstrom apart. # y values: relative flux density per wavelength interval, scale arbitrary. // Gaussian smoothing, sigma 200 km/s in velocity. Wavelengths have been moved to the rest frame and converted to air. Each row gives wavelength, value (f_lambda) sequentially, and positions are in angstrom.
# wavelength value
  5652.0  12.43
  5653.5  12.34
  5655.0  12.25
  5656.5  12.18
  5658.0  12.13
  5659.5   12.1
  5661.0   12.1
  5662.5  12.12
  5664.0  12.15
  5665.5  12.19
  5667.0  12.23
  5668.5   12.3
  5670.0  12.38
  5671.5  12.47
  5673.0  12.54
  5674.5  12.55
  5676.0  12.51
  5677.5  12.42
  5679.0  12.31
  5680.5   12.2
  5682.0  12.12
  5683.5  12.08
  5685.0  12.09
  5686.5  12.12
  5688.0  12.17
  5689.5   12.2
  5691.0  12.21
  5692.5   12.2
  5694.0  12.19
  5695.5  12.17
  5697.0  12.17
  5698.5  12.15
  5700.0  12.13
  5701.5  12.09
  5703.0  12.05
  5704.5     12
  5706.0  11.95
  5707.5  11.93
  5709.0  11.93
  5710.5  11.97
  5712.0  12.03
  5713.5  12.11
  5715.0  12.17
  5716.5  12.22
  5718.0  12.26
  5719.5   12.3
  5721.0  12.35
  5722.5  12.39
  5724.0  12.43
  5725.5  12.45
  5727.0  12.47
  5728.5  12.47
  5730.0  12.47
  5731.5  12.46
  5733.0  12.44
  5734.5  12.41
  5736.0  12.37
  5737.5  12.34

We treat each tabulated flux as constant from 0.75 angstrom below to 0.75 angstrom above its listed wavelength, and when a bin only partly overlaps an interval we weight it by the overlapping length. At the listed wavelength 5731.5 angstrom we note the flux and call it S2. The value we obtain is 12.46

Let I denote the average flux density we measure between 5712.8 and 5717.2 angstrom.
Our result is 12.2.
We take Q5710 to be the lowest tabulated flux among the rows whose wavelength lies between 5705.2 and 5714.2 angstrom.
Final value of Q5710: 11.93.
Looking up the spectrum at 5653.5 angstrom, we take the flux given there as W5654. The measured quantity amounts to 12.34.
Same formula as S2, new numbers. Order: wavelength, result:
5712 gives 12.03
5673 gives 12.54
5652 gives 12.43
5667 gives 12.23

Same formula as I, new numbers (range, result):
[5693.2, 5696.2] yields 12.2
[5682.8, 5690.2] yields 12.1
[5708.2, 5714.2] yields 12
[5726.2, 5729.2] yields 12.5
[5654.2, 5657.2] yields 12.2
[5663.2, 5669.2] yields 12.2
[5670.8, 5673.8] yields 12.5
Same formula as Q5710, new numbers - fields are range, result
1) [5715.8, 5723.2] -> 12.22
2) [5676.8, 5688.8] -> 12.08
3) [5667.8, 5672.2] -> 12.3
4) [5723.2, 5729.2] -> 12.43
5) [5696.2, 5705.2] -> 12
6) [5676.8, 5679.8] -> 12.31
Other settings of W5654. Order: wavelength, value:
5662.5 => 12.12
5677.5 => 12.42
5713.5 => 12.11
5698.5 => 12.15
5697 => 12.17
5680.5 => 12.2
